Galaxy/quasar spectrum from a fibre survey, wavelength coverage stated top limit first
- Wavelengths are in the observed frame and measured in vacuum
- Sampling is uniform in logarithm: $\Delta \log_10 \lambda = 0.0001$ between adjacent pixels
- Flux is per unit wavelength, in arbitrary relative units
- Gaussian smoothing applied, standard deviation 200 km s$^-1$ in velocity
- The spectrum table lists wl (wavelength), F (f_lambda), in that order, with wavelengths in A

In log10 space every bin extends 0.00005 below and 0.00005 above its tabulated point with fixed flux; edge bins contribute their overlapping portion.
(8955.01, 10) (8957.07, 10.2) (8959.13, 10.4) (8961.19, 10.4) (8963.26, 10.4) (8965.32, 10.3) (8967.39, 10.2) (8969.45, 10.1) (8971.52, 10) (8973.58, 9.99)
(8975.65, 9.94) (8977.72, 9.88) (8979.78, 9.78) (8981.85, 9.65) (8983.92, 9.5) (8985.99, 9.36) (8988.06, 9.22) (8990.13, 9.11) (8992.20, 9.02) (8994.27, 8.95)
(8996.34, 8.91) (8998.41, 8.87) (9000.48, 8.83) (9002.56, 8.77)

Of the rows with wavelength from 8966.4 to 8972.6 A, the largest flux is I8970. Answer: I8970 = 10.2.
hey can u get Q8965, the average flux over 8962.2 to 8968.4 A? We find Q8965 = 10.3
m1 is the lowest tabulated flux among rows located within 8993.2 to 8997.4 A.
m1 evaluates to 8.91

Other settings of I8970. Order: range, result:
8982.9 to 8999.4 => 9.5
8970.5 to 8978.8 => 10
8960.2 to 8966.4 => 10.4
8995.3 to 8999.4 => 8.91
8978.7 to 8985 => 9.78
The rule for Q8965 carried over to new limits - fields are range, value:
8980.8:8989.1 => 9.43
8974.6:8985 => 9.74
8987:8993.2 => 9.12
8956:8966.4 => 10.3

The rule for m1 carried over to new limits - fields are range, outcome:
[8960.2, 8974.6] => 9.99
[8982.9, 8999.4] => 8.87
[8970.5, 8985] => 9.5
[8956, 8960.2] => 10.2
